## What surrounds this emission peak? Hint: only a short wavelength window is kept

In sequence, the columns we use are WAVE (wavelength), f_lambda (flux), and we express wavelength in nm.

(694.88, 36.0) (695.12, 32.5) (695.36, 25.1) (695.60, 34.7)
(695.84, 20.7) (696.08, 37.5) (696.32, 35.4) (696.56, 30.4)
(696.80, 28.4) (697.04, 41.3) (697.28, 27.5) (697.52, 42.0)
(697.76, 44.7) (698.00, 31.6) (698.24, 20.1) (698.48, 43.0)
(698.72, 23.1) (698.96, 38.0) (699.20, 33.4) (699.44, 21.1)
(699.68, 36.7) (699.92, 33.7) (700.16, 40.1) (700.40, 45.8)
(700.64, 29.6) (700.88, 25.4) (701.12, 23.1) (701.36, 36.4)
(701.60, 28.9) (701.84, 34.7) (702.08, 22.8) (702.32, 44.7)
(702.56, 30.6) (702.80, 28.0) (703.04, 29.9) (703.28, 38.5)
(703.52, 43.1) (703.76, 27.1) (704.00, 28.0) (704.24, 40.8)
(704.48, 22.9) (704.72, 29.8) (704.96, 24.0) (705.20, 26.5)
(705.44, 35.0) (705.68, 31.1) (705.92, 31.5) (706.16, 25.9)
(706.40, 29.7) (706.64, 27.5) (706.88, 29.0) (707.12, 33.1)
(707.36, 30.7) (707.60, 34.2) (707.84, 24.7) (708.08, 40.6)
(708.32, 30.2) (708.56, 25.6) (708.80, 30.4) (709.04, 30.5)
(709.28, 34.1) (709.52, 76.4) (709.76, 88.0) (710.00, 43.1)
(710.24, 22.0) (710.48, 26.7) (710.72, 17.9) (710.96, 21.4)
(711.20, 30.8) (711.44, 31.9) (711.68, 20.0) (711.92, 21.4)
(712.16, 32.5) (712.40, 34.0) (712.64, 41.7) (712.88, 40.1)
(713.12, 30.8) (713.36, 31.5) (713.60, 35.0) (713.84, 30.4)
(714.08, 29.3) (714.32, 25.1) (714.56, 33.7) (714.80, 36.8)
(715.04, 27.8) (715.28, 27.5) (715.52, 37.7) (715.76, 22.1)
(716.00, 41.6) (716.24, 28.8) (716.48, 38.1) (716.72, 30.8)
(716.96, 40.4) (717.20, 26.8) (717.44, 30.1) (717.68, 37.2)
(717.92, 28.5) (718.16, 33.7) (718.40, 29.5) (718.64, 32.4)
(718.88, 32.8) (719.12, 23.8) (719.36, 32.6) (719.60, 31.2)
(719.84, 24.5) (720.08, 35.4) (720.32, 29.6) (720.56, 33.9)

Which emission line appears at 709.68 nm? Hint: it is H-beta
